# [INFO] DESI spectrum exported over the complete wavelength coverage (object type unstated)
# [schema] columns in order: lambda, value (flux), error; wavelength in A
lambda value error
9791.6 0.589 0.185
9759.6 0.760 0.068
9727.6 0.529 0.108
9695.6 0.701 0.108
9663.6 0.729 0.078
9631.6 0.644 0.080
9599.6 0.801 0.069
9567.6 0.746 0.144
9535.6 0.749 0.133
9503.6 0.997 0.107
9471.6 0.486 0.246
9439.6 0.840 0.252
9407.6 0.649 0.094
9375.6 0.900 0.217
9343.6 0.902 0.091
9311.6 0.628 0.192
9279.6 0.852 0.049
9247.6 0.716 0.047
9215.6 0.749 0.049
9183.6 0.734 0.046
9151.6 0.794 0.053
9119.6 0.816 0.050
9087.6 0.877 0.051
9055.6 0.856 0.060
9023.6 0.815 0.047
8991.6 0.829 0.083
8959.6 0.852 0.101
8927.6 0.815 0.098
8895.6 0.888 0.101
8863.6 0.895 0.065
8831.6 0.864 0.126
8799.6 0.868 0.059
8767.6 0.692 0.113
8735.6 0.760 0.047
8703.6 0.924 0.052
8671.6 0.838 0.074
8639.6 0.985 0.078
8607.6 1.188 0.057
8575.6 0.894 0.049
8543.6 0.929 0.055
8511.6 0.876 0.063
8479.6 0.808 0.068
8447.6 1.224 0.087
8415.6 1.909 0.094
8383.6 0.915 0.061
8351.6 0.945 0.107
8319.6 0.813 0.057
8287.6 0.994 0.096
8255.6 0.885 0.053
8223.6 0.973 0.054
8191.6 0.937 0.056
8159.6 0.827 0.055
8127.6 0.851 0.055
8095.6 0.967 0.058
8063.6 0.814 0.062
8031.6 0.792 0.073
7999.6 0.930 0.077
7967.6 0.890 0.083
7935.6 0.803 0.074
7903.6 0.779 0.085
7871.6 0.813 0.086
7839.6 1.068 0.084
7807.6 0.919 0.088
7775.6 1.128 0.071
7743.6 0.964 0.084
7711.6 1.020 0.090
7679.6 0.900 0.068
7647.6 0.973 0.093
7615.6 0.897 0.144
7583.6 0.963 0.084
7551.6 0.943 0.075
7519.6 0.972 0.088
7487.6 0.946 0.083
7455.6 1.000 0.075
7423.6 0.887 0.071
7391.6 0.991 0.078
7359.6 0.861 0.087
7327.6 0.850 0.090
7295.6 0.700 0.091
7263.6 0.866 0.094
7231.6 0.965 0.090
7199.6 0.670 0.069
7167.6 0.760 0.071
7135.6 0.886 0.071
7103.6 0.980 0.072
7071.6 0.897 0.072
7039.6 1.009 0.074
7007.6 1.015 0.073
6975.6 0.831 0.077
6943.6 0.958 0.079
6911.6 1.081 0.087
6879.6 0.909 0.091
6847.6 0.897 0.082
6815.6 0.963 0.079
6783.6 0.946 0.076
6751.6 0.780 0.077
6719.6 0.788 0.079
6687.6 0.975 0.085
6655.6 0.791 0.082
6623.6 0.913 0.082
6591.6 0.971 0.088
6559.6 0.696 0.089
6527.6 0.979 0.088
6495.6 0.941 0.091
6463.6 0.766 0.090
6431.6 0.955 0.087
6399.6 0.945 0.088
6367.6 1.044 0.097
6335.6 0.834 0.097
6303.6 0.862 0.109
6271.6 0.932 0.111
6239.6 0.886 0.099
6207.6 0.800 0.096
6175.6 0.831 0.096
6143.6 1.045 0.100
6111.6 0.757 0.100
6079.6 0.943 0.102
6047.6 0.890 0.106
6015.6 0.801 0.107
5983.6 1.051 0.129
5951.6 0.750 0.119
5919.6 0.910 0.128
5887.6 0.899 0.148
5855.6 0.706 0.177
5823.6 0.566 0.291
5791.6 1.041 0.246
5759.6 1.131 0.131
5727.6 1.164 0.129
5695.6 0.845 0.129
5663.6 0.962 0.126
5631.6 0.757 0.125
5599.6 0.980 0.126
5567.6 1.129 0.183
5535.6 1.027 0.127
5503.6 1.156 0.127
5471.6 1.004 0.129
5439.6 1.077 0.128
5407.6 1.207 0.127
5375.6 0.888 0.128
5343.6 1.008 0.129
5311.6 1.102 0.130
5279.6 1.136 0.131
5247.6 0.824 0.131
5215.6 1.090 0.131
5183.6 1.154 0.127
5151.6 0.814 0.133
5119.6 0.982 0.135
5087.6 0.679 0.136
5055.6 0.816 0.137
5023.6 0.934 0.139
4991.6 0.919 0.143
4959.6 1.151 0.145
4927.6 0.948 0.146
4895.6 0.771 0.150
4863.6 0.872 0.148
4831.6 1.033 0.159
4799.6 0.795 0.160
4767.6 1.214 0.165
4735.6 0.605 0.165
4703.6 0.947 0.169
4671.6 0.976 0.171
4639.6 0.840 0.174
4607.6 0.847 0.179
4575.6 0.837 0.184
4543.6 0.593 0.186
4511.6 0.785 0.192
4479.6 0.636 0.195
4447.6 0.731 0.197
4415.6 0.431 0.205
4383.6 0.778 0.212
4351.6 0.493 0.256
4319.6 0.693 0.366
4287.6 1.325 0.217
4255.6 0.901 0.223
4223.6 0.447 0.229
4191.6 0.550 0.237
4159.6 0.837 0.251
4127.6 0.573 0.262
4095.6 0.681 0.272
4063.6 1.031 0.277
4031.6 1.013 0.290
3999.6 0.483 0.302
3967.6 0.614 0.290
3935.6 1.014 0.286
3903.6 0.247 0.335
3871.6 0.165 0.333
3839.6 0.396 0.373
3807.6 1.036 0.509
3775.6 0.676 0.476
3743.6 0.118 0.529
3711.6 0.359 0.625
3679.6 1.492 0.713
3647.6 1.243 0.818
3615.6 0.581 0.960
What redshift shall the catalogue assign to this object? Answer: 0.282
